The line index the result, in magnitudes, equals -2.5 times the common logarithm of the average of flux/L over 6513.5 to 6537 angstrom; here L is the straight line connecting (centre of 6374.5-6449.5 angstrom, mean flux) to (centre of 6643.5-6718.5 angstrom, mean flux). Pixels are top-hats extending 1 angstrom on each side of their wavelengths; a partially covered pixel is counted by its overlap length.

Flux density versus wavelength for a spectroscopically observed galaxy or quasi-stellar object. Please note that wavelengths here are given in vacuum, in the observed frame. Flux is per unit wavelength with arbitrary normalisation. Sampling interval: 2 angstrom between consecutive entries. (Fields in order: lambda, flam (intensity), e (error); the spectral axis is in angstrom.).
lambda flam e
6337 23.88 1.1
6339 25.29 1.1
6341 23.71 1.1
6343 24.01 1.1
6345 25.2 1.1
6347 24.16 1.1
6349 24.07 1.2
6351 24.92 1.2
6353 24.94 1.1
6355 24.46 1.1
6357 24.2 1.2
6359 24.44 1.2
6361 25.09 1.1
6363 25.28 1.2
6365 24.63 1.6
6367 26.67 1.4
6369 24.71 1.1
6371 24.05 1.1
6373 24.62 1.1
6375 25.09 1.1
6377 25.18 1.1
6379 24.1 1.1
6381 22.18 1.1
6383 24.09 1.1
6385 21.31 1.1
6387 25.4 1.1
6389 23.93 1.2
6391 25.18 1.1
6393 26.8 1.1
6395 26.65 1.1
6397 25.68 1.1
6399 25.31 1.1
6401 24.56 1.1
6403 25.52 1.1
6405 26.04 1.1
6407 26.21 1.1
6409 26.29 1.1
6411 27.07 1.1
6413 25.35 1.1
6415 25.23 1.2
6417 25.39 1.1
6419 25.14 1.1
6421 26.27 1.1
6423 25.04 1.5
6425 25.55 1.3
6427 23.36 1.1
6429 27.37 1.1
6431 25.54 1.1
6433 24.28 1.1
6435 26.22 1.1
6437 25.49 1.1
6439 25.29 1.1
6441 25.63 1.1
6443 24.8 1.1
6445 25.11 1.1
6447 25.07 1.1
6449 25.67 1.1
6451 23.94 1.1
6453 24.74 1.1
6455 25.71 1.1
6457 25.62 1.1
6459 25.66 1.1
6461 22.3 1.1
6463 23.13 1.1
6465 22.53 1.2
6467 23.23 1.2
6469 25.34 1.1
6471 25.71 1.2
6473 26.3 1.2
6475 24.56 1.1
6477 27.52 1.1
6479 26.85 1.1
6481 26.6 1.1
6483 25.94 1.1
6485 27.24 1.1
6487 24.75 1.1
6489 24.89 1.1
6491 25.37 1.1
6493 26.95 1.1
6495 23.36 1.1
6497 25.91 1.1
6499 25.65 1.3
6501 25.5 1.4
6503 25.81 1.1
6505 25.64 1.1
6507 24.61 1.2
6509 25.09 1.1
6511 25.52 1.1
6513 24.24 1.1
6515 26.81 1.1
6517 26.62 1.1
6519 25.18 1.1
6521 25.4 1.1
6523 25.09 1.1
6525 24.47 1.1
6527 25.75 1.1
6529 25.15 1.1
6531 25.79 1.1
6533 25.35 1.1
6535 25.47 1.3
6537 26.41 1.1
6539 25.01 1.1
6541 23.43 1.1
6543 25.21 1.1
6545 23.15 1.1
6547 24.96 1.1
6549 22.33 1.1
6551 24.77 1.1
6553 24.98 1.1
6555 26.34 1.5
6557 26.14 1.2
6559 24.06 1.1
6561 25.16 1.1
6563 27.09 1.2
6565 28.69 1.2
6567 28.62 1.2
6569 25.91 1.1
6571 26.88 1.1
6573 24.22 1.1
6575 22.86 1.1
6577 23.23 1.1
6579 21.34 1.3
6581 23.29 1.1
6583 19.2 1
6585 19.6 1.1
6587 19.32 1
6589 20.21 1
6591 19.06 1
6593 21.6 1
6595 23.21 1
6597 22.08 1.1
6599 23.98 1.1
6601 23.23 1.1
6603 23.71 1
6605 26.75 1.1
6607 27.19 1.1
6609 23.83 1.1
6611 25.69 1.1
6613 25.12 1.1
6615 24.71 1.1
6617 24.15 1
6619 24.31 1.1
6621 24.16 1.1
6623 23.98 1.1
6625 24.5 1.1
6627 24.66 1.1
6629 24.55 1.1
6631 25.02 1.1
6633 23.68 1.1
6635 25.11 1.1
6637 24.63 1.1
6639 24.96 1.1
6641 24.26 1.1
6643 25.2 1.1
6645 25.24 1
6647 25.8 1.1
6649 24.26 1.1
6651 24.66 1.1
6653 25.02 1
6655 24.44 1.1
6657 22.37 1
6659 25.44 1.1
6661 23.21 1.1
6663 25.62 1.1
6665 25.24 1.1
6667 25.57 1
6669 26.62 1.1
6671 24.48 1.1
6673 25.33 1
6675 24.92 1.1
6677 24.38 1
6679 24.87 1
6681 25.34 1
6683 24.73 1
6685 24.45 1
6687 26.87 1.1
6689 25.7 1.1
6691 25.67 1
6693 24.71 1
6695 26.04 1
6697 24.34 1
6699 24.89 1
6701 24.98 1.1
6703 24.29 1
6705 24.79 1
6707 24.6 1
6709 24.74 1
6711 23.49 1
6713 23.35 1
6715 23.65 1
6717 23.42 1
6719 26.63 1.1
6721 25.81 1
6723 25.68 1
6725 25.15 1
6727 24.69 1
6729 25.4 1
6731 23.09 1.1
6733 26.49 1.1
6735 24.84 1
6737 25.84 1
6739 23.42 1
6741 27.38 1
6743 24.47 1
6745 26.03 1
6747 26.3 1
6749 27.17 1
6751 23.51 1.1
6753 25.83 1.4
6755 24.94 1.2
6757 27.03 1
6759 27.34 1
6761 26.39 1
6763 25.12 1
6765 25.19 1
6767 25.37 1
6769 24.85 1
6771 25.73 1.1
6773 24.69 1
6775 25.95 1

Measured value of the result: -0.02 mag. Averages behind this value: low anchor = 25.2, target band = 25.6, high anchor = 24.8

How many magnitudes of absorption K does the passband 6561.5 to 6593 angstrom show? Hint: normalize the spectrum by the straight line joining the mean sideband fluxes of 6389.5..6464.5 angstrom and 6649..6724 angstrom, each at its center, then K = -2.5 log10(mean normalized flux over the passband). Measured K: 0.08 mag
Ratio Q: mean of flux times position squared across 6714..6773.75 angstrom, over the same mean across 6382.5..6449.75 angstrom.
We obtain 1.11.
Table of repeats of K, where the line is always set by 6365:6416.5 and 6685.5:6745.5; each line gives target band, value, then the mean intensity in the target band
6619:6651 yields 0.02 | 24.7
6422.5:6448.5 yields -0.01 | 25.3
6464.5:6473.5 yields 0.02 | 24.6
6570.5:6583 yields 0.08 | 23.2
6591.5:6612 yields 0.05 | 24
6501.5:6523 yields -0.02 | 25.5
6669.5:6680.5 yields 0.00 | 24.9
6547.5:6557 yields 0.01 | 24.8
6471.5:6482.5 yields -0.05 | 26.3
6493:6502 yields -0.01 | 25.3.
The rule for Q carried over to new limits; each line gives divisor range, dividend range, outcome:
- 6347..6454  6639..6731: 1.08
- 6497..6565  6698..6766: 1.06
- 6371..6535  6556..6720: 1.02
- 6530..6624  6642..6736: 1.07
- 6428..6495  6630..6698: 1.05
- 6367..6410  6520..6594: 1.02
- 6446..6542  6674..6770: 1.07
